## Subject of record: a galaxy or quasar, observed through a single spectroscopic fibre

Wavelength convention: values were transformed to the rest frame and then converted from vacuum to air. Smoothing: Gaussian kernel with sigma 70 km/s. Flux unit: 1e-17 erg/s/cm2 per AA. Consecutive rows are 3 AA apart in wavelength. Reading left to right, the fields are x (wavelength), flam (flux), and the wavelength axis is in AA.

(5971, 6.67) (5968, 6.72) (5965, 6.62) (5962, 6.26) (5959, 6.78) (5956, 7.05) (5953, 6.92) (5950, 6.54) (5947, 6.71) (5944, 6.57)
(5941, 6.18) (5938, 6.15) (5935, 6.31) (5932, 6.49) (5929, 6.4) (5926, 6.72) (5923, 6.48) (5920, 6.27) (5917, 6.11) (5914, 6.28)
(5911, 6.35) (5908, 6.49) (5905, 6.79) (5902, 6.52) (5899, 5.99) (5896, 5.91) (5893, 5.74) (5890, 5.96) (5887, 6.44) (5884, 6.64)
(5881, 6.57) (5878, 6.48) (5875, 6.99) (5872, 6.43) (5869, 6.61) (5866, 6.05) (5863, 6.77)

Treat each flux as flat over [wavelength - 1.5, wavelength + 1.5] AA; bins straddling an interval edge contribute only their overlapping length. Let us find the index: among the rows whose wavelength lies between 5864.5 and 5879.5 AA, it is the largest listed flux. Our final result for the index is 6.99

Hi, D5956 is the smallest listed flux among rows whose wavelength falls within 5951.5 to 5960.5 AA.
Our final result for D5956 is 6.78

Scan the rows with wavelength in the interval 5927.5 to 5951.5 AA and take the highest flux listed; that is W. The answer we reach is 6.71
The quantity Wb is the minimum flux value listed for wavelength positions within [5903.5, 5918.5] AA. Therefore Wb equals 6.11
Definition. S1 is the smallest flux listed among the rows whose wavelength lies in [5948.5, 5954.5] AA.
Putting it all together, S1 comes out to 6.54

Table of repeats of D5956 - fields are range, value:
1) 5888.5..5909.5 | 5.74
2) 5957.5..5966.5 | 6.26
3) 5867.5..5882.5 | 6.43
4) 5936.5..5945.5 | 6.15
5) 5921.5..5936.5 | 6.31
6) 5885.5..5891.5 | 5.96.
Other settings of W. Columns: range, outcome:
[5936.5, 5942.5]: 6.18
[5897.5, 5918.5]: 6.79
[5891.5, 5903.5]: 6.52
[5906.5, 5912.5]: 6.49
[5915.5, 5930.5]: 6.72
